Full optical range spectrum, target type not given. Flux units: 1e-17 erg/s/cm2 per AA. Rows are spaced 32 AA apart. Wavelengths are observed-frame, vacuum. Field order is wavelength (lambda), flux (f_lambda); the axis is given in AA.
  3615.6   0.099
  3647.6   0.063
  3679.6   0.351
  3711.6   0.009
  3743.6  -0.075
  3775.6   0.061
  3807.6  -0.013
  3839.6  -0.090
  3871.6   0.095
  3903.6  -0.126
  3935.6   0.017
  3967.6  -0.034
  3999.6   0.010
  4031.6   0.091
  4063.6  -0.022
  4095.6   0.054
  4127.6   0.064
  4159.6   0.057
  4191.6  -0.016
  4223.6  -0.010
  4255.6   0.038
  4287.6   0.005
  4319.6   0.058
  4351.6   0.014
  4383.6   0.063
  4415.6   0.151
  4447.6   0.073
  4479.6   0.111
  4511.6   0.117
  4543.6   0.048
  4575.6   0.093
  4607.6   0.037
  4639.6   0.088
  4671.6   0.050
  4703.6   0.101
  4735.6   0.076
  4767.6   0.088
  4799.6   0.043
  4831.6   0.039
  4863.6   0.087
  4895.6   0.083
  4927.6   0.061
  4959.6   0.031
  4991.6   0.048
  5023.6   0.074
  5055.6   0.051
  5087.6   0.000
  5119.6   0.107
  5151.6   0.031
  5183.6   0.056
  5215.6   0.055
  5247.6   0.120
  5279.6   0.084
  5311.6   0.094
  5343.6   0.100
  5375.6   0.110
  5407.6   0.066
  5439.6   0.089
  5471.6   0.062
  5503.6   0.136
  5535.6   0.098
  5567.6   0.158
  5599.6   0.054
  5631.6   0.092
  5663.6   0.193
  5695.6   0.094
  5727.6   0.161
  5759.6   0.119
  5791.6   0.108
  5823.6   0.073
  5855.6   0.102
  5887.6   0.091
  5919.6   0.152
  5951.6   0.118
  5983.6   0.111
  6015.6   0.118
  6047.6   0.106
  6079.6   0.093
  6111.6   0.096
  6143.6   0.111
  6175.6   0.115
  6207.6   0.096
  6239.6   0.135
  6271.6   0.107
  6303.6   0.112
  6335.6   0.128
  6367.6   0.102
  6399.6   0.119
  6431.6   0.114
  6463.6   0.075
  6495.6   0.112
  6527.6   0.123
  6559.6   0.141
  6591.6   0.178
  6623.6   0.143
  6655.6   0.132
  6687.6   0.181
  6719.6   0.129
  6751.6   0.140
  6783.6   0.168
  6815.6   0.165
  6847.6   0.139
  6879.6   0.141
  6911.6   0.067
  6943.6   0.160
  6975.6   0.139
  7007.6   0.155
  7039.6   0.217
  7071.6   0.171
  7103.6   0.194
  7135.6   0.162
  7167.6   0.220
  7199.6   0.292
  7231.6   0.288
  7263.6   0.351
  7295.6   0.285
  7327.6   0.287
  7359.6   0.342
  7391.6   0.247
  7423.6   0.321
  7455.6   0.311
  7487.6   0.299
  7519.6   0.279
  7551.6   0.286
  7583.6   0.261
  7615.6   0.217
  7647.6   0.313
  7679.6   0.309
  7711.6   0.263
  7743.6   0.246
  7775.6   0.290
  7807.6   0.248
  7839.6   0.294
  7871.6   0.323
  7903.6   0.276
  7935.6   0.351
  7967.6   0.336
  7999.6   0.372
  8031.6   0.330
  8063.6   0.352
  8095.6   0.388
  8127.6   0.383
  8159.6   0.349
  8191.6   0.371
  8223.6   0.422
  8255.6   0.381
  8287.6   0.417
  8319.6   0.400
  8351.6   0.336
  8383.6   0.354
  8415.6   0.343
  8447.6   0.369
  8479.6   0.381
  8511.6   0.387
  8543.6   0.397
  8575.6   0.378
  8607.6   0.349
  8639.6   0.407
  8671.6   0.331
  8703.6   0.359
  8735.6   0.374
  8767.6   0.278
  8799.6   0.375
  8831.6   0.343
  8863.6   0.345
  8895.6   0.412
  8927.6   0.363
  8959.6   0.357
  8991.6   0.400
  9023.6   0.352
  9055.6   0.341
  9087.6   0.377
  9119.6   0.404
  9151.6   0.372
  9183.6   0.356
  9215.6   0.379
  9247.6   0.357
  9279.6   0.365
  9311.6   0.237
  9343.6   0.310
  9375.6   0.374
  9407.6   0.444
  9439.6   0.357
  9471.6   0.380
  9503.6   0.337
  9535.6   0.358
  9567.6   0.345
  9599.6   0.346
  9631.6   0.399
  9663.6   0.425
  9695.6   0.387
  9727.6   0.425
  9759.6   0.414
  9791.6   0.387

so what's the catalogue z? 0.801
